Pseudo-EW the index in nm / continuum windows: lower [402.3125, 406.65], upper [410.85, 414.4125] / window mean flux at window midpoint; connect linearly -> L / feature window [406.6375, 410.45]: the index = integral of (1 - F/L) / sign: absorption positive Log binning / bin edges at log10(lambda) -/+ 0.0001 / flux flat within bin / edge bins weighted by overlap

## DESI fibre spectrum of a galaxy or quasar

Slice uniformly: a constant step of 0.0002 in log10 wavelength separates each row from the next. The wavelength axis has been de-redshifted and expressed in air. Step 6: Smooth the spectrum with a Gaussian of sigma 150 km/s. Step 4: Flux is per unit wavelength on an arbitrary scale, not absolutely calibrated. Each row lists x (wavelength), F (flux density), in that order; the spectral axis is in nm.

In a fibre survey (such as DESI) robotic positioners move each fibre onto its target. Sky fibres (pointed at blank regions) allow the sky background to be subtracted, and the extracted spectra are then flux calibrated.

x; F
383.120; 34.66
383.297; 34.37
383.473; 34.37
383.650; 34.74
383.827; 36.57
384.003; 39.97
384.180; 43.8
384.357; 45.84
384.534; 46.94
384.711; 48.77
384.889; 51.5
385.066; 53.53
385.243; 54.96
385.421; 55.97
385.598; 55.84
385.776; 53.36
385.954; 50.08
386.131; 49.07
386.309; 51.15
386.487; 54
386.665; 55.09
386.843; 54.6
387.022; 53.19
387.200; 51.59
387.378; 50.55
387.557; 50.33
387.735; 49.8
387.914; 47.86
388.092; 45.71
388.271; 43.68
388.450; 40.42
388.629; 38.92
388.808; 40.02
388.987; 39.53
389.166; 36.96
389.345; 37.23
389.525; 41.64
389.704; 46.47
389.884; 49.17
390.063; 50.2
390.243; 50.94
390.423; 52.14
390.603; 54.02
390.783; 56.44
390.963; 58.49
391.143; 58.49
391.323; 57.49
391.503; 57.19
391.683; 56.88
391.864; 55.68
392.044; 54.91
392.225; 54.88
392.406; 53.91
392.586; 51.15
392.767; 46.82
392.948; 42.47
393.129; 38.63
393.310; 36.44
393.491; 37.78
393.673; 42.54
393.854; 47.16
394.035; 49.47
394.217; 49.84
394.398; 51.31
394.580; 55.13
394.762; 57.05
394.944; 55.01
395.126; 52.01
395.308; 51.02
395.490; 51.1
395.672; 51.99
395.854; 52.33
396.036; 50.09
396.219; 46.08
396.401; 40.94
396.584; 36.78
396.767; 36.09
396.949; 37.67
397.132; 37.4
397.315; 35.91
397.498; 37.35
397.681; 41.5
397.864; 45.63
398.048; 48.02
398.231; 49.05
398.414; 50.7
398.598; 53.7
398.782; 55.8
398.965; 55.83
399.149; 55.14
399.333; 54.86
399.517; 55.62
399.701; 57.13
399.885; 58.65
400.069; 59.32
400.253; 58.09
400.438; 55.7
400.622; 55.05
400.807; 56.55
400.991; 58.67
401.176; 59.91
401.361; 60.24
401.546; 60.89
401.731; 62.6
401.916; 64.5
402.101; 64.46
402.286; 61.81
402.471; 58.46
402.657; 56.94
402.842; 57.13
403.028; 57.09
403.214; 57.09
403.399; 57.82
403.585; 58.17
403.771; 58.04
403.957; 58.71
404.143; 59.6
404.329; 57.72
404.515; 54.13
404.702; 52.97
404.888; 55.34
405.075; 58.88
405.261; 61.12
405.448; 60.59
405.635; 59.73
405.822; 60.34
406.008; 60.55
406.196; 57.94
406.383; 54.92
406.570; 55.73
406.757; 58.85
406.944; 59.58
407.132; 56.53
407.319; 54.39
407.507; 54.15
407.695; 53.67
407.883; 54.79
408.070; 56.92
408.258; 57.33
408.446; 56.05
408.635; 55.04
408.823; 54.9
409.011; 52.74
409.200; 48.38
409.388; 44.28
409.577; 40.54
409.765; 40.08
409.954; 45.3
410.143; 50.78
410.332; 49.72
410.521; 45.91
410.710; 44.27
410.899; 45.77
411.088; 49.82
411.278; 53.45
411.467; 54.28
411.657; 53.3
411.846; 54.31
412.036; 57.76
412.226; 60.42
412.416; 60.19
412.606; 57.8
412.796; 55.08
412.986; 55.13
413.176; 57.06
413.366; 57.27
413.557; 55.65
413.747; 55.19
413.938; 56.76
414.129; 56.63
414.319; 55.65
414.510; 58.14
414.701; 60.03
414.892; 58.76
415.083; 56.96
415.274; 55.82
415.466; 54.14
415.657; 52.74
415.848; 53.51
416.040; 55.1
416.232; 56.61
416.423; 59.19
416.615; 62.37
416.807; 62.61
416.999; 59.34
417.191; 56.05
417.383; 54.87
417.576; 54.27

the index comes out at 0.304 nm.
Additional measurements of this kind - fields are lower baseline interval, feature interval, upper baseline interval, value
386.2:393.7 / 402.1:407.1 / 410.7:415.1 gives -0.47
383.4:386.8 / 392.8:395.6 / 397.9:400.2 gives 0.24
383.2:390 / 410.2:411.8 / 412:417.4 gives 0.17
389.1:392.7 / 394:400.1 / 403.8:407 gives 0.59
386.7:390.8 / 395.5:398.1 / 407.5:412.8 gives 0.32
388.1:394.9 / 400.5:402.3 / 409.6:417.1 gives -0.32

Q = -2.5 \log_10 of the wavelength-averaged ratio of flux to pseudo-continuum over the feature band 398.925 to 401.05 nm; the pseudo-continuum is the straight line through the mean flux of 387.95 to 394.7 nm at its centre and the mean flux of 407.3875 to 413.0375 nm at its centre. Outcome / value -0.138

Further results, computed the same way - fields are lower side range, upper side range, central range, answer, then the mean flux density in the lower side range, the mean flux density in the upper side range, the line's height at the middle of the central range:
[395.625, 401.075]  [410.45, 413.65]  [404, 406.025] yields -0.13 mag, 49.6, 54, 51.7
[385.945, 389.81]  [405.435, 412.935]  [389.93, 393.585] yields -0.07 mag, 46.7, 53.6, 47.9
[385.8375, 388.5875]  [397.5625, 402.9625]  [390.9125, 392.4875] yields -0.09 mag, 49.6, 56.2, 51.9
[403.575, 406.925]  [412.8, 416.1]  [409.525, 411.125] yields 0.24 mag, 58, 56.1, 57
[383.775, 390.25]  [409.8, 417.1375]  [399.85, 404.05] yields -0.14 mag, 47.7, 55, 51.8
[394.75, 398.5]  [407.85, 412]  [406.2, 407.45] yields -0.15 mag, 45.6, 50.4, 49.3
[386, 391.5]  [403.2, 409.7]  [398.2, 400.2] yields -0.05 mag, 49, 55.8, 53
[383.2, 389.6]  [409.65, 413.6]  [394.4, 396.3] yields -0.08 mag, 46.4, 52.4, 48.6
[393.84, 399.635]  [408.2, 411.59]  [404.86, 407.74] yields -0.18 mag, 48.4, 49.3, 49.1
